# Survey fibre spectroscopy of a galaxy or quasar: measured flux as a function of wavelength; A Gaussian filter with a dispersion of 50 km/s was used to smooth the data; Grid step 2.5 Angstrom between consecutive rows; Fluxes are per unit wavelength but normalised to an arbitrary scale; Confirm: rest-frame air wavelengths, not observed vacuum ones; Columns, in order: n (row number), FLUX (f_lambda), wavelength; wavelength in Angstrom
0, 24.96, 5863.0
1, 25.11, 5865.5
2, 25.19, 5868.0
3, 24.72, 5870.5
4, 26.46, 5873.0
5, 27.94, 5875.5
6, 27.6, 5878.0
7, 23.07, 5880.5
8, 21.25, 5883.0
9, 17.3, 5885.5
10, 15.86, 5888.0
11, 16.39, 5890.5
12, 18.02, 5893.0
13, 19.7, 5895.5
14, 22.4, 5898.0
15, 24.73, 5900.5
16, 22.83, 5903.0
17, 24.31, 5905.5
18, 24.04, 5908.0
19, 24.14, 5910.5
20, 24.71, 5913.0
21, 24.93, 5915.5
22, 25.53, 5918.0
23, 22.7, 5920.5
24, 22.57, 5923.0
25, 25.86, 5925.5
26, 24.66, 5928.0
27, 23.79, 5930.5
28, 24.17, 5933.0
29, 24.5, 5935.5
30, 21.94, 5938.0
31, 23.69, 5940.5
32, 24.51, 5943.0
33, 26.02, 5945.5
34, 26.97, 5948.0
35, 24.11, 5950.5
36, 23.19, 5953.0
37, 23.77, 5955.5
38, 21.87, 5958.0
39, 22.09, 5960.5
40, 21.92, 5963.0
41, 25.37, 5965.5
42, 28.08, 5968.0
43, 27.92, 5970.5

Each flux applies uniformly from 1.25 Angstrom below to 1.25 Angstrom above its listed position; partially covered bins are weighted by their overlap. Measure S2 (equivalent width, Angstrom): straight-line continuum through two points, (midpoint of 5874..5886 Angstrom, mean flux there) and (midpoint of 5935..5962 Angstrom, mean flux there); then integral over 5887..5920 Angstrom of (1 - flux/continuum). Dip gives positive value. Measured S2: 2.3 Angstrom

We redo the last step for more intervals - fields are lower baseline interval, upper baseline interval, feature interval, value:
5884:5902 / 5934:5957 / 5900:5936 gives -4.3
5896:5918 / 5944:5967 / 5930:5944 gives 0.1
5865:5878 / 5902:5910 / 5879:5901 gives 4.5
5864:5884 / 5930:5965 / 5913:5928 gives 0.0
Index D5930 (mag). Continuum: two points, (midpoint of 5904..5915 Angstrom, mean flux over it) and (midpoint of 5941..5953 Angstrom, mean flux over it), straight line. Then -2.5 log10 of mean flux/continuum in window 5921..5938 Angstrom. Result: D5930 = 0.03 mag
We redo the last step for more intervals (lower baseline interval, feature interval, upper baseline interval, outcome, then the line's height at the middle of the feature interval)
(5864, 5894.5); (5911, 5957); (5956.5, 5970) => -0.04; 23.5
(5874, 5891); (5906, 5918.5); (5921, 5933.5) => -0.06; 23.3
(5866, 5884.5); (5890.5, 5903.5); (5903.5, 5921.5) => 0.17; 24.6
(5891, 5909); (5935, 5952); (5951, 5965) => -0.09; 22.6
